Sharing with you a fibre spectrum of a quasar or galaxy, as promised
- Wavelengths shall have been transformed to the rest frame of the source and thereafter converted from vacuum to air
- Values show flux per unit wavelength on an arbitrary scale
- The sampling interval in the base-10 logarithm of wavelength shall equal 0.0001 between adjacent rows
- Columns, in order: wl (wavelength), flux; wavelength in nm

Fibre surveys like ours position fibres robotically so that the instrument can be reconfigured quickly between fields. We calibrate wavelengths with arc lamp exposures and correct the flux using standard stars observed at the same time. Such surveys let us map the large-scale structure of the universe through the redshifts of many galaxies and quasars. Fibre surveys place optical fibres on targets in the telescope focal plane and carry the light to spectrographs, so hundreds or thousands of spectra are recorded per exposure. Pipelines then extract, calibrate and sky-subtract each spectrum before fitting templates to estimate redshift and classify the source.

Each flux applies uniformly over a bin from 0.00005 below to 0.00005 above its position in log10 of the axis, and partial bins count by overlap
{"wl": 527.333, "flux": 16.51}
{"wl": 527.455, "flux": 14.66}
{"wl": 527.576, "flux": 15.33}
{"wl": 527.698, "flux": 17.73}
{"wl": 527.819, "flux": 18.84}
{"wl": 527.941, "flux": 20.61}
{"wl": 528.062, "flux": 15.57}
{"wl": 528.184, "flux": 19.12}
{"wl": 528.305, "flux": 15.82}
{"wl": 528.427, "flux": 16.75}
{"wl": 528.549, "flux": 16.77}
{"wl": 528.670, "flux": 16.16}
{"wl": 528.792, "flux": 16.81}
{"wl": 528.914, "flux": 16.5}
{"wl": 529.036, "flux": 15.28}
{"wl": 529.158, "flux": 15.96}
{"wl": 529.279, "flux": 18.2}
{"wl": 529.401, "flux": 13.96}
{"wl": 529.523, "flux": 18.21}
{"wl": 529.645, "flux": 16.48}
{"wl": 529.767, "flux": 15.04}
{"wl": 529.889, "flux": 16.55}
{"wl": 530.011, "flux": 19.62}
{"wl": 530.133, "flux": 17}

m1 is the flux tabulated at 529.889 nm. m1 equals 16.55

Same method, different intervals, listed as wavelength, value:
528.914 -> 16.5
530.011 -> 19.62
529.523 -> 18.21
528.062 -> 15.57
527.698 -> 17.73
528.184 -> 19.12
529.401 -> 13.96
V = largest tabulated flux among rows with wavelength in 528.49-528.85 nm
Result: 16.81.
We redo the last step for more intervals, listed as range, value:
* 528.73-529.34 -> 18.2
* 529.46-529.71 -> 18.21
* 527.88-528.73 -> 20.61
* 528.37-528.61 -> 16.77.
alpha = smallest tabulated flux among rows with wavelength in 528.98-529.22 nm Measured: 15.28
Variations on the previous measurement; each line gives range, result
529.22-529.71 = 13.96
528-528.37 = 15.57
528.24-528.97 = 15.82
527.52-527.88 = 15.33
